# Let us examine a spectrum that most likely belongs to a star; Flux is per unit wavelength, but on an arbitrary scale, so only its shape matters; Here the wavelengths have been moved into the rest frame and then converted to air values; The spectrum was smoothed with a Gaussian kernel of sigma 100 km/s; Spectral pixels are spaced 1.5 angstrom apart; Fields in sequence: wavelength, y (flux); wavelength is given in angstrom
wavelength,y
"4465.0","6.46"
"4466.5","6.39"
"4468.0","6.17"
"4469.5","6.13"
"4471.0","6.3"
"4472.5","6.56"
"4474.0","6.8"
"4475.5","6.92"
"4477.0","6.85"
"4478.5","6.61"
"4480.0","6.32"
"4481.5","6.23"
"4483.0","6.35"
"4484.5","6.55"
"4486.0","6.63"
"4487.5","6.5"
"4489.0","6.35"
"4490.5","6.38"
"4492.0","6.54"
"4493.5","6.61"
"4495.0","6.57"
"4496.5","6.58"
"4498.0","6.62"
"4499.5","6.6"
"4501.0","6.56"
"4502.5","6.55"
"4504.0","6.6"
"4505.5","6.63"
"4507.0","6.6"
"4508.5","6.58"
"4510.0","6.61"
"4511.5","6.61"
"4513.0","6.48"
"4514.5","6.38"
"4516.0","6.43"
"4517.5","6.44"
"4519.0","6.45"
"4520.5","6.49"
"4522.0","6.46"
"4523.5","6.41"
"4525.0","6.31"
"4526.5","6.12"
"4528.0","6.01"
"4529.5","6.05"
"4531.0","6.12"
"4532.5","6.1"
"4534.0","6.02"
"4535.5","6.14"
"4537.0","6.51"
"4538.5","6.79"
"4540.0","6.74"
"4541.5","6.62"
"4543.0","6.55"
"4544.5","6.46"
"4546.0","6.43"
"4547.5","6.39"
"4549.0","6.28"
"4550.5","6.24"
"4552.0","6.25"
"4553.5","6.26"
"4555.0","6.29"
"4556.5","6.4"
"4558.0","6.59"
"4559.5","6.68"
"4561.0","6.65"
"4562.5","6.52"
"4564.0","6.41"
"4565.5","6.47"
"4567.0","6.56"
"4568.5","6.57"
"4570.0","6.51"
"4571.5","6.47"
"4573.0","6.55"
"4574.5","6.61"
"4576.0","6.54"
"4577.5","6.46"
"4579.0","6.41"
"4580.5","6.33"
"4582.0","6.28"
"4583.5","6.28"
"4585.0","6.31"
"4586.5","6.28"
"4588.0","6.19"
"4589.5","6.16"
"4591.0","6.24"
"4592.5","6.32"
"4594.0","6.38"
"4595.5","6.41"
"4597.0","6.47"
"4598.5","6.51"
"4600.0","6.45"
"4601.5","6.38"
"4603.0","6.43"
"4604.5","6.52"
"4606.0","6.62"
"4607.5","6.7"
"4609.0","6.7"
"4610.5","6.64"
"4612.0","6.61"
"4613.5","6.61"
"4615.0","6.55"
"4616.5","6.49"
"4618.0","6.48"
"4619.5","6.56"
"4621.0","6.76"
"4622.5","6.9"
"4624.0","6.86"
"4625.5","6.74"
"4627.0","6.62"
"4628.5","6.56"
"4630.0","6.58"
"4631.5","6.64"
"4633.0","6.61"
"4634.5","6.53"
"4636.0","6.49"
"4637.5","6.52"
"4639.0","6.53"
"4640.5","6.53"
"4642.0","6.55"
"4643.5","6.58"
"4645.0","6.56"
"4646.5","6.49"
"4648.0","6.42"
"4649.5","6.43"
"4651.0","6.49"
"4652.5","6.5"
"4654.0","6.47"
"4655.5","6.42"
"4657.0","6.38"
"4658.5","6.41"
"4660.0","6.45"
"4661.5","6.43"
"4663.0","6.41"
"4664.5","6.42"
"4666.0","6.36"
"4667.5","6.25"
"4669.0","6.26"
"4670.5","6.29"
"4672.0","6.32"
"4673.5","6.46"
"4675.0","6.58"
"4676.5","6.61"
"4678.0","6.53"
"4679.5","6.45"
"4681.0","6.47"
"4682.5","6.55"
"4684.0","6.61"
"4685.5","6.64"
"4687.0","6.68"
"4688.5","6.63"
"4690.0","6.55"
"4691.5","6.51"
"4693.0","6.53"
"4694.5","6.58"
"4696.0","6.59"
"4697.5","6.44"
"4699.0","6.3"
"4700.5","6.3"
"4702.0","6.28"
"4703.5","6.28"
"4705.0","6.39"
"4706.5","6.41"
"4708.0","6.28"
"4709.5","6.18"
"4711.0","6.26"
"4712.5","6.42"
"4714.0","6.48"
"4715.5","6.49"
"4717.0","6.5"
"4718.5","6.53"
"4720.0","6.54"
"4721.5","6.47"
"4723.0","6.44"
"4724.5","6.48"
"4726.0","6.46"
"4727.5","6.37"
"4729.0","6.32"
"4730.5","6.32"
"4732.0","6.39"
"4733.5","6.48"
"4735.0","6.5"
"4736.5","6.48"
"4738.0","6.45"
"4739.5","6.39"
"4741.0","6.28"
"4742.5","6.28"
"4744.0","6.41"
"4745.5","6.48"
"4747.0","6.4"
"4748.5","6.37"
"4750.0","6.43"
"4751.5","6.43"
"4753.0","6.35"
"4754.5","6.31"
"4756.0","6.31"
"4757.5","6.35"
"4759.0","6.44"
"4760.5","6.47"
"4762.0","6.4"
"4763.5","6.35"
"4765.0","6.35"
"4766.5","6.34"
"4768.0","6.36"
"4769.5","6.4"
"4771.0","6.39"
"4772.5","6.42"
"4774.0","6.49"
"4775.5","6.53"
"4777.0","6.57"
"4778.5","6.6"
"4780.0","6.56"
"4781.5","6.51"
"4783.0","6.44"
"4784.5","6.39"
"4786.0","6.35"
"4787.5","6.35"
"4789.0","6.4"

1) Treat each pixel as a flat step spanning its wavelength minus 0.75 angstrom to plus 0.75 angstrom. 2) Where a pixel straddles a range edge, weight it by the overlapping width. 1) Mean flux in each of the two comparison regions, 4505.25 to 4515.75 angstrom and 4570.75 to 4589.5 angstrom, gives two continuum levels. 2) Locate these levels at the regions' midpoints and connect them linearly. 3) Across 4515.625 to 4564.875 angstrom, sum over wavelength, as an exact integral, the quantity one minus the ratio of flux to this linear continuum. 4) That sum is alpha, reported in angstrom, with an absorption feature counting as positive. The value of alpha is 0.7 angstrom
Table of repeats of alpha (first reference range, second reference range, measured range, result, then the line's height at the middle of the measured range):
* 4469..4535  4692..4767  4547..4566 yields 0.1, 6.44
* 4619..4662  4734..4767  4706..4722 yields 0.1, 6.44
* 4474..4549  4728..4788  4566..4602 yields 0.3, 6.45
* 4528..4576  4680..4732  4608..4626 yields -0.6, 6.43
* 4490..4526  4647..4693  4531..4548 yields 0.2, 6.51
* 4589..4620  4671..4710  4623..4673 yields -0.1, 6.48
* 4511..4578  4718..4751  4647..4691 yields -0.3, 6.42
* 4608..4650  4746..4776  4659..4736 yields 0.6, 6.49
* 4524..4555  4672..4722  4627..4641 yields -0.3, 6.41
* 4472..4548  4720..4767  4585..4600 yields 0.3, 6.45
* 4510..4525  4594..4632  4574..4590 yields 0.5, 6.55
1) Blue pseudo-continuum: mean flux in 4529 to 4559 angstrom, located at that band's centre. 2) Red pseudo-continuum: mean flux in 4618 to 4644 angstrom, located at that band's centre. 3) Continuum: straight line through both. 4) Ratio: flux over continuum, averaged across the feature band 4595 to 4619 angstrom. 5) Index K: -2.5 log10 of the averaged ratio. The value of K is 0.00 mag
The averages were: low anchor 6.37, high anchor 6.62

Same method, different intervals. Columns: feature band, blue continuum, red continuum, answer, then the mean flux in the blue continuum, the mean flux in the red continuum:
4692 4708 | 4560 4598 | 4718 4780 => 0.00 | 6.42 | 6.42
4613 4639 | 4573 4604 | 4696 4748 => -0.04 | 6.38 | 6.4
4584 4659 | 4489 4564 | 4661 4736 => -0.01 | 6.44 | 6.44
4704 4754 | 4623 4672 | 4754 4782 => 0.01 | 6.49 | 6.43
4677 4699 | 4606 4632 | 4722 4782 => 0.00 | 6.65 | 6.42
